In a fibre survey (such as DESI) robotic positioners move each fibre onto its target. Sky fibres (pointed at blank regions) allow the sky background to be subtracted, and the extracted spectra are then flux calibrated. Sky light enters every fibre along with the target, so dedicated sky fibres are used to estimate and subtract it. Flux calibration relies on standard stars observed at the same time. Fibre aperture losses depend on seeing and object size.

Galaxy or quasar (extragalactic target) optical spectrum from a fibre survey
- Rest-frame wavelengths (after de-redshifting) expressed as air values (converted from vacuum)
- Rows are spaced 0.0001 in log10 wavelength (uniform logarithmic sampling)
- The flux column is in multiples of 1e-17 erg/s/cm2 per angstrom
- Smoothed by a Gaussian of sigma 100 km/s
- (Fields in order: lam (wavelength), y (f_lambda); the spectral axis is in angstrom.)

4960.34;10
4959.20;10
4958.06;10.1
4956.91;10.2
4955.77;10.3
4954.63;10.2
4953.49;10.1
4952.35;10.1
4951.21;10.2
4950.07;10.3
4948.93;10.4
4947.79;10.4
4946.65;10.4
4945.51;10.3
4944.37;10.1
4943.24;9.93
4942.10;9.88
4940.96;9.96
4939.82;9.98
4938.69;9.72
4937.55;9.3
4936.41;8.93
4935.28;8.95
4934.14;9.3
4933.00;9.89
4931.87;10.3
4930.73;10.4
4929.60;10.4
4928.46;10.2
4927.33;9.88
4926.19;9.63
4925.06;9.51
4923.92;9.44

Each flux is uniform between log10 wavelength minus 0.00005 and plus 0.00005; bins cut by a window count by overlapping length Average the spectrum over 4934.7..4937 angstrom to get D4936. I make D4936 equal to 8.94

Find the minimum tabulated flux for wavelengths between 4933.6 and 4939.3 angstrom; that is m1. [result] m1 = 8.93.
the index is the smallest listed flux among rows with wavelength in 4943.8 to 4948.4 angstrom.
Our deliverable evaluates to 10.1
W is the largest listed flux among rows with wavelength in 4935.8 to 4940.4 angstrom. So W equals 9.98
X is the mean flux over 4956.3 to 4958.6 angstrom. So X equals 10.1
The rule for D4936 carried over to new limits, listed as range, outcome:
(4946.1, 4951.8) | 10.3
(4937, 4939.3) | 9.54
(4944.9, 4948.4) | 10.4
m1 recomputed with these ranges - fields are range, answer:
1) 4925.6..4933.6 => 9.63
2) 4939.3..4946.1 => 9.88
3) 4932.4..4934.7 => 9.3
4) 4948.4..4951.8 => 10.2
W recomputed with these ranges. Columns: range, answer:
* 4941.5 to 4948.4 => 10.4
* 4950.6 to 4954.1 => 10.2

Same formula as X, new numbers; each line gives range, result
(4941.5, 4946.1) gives 10.1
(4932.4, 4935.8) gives 9.39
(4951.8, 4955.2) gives 10.1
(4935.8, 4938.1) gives 9.12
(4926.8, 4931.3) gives 10.2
